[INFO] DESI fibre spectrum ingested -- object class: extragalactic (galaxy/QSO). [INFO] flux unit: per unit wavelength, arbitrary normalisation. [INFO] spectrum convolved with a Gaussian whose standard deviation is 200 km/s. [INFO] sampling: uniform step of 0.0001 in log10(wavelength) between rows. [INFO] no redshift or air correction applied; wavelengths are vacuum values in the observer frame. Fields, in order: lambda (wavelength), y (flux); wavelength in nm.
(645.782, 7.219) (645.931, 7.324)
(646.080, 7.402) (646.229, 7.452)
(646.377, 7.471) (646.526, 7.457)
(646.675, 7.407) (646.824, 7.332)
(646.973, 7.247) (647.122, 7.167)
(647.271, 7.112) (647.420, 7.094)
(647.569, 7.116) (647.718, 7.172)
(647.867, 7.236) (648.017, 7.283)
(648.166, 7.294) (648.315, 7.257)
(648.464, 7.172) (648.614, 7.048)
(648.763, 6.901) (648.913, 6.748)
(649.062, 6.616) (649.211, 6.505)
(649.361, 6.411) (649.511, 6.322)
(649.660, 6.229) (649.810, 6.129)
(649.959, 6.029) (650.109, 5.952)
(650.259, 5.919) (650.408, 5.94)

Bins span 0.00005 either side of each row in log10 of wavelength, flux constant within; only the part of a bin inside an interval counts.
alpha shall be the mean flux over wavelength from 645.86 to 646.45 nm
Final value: 7.42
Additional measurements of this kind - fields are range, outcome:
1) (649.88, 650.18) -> 6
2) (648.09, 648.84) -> 7.13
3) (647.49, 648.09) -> 7.2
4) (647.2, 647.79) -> 7.13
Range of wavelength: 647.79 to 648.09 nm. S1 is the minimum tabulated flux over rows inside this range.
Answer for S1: 7.236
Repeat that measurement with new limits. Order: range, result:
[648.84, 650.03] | 6.029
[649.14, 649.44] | 6.411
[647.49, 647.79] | 7.116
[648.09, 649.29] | 6.505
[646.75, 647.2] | 7.167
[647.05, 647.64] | 7.094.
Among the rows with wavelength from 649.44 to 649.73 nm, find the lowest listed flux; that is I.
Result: 6.229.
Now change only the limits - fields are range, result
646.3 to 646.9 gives 7.332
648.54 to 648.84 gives 6.901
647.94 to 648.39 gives 7.257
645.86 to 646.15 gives 7.324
